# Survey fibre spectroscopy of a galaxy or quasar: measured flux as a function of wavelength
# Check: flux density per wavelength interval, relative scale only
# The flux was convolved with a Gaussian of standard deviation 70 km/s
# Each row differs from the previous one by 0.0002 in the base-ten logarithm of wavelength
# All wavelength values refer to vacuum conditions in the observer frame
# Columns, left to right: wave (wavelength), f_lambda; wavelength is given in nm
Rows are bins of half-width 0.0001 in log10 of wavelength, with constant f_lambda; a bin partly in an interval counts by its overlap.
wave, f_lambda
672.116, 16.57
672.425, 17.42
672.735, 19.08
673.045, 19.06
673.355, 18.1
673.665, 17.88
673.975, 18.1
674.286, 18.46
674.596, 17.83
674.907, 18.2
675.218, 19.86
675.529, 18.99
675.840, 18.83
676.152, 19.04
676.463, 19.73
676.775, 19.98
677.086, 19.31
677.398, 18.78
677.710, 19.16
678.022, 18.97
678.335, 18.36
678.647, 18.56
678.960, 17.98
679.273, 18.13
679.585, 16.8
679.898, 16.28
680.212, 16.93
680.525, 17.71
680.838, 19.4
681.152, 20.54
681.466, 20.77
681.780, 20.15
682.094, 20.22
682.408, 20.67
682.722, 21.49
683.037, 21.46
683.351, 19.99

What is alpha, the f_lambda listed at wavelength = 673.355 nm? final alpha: 18.1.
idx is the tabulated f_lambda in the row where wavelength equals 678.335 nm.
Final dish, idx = 18.36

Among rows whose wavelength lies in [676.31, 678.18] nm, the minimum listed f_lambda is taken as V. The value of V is 18.78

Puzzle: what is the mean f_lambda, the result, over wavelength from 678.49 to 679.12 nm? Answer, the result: 18.3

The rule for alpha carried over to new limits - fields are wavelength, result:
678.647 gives 18.56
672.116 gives 16.57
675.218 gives 19.86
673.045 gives 19.06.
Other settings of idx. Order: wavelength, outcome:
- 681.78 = 20.15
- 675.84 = 18.83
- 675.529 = 18.99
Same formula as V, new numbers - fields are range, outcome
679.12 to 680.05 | 16.28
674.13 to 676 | 17.83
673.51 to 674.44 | 17.88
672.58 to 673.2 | 19.06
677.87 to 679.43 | 17.98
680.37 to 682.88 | 17.71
